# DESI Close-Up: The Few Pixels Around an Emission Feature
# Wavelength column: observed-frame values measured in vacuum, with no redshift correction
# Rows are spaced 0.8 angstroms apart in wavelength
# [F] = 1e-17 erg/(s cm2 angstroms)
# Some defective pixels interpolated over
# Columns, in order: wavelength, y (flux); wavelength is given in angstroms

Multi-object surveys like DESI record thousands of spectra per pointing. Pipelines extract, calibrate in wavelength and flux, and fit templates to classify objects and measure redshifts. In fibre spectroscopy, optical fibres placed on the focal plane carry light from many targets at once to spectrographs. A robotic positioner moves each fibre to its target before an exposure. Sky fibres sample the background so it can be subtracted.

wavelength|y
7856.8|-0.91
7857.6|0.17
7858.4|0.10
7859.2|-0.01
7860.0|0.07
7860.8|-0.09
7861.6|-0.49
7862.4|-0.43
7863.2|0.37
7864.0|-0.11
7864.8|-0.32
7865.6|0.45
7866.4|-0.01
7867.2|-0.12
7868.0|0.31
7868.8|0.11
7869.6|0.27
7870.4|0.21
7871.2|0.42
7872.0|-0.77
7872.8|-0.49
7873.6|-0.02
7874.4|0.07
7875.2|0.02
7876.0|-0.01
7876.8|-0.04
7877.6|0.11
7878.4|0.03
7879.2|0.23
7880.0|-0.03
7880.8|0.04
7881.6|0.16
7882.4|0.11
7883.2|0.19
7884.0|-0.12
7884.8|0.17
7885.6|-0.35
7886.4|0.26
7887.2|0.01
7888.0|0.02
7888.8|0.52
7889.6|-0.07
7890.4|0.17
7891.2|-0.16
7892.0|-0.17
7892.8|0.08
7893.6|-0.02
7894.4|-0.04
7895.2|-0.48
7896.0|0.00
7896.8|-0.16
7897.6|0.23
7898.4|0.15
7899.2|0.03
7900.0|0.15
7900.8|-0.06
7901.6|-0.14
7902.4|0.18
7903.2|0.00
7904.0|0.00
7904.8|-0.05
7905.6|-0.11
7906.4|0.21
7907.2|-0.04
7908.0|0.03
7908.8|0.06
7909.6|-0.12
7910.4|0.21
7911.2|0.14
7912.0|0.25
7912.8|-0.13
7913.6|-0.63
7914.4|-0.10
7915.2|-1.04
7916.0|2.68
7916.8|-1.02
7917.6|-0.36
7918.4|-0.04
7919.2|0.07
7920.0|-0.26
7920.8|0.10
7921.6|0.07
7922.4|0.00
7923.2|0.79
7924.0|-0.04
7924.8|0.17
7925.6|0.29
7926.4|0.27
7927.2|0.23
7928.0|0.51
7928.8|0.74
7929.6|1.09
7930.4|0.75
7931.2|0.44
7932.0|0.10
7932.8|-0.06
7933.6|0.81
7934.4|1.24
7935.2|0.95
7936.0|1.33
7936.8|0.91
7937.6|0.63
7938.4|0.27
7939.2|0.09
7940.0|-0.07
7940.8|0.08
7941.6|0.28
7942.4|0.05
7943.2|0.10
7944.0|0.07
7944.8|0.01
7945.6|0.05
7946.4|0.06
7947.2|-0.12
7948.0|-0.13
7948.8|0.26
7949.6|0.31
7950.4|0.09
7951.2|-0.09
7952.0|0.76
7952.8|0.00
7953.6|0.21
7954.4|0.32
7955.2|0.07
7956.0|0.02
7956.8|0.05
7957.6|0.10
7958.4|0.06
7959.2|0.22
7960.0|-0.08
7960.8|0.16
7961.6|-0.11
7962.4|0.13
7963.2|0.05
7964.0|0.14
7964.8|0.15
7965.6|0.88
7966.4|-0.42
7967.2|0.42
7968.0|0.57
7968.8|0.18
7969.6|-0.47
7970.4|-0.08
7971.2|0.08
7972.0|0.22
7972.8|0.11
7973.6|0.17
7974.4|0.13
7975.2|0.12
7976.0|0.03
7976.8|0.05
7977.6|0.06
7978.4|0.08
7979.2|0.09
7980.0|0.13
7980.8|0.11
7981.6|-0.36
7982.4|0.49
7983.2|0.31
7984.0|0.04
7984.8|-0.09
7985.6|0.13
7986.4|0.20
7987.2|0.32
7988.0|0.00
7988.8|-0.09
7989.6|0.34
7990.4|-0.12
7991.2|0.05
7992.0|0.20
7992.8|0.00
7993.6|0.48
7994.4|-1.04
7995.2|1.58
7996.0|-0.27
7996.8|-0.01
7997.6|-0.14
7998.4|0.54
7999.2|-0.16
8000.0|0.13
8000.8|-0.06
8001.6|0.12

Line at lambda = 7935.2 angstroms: [O II] 3727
